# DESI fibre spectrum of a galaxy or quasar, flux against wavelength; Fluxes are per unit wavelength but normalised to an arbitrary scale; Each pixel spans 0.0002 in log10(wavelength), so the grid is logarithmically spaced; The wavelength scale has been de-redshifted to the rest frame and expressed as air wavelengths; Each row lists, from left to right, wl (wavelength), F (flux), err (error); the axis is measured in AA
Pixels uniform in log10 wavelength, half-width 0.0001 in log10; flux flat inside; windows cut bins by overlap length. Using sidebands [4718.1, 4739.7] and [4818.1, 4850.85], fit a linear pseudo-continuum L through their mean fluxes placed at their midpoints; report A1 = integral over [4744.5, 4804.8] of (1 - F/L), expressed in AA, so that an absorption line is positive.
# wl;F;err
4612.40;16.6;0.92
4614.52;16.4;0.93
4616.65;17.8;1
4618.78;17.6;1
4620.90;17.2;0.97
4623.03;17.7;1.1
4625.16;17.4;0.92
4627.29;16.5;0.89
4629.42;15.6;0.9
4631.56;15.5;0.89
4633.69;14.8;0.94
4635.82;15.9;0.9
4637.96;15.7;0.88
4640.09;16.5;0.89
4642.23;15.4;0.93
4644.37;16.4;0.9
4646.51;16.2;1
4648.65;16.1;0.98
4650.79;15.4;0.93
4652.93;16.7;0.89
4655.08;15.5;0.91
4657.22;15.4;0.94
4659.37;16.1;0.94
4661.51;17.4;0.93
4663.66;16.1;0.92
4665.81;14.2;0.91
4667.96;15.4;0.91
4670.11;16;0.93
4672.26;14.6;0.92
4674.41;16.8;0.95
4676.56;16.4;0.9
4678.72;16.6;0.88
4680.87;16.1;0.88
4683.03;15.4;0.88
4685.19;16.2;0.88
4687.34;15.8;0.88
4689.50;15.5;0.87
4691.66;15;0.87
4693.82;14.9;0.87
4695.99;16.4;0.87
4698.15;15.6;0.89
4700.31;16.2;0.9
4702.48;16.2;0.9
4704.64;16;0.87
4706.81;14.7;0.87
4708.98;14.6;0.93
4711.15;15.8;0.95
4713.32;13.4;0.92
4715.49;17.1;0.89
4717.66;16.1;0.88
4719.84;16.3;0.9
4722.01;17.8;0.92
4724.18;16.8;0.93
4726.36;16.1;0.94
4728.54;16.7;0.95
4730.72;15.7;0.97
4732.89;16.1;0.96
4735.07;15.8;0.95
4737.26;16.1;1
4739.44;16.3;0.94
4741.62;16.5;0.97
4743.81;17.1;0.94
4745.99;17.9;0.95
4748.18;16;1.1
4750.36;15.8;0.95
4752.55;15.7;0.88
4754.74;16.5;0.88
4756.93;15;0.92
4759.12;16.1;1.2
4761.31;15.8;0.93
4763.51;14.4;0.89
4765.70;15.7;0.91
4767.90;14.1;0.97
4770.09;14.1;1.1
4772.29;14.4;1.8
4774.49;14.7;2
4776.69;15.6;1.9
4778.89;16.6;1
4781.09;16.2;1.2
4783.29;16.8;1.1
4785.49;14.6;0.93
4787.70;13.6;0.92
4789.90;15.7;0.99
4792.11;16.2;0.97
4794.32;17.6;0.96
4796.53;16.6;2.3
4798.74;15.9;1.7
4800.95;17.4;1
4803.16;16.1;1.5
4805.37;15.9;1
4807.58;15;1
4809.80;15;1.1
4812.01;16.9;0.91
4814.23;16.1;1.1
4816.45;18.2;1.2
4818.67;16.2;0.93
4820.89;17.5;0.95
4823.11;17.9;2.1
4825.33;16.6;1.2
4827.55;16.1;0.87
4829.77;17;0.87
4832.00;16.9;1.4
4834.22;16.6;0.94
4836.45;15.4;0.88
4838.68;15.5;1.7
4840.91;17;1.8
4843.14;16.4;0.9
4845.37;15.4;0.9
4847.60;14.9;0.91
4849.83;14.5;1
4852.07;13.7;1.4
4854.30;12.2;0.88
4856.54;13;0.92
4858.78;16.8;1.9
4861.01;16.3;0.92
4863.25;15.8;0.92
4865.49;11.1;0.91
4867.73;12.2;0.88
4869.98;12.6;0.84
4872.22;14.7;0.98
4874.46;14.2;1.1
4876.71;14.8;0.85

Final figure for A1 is 2.1 AA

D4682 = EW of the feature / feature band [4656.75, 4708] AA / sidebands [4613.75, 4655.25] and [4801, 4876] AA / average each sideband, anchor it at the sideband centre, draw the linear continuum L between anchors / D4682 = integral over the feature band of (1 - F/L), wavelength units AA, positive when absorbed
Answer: 1.1 AA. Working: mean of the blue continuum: 16.3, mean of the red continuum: 15.5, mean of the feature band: 15.8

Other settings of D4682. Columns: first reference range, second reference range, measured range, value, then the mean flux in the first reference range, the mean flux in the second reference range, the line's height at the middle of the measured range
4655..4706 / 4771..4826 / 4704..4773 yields 0.6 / 15.8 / 16.1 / 16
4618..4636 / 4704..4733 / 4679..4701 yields 0.5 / 16.5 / 15.9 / 16.1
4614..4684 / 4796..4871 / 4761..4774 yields 0.9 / 16.1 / 15.6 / 15.8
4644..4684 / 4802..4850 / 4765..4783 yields 1.0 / 15.9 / 16.3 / 16.2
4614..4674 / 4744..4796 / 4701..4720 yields 0.4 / 16.1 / 15.6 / 15.9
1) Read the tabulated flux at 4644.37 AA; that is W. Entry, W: 16.4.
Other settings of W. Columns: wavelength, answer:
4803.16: 16.1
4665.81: 14.2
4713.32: 13.4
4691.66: 15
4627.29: 16.5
